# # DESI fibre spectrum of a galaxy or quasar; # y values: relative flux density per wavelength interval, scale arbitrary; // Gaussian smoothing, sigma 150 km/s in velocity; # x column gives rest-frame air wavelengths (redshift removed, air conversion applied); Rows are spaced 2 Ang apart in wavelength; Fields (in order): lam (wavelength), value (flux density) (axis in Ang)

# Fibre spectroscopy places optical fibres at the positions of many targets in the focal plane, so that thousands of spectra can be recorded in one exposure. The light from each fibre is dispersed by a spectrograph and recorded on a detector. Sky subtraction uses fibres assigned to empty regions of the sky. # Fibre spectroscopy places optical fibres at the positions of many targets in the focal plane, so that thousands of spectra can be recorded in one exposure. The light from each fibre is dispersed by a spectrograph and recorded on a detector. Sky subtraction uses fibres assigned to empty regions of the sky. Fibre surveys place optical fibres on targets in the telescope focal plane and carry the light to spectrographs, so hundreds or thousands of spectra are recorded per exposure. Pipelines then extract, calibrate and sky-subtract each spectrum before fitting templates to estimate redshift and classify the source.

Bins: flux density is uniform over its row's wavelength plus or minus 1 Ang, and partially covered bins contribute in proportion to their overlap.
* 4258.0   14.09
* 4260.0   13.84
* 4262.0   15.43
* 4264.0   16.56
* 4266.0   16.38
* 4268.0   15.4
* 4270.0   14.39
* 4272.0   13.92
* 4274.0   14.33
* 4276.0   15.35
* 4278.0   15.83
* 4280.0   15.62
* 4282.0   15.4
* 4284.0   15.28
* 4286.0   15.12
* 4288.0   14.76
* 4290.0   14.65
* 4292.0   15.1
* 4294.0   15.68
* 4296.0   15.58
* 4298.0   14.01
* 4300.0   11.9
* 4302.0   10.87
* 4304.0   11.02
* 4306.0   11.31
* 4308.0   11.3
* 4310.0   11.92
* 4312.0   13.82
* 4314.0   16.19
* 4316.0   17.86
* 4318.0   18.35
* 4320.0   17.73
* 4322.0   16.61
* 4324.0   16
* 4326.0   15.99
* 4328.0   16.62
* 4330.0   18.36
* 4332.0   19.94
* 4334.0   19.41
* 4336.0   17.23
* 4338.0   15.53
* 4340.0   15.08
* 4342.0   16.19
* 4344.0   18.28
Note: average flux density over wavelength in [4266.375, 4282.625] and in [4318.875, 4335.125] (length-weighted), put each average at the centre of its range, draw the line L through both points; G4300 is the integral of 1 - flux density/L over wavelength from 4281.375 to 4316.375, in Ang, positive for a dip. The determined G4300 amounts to 5.0 Ang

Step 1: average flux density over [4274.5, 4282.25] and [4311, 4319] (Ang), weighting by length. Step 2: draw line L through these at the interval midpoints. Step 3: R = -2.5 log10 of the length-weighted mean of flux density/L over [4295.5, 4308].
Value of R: 0.30 mag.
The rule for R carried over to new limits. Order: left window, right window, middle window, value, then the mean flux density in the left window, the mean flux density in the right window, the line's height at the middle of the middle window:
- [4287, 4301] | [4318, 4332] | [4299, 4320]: 0.168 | 14.5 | 17.2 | 15.9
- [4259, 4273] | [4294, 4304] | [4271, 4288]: -0.058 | 15.1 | 13.1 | 14.3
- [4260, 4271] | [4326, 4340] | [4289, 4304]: 0.189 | 15.5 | 17.5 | 16.4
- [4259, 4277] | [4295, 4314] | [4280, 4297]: -0.116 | 15.1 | 12.6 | 13.7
